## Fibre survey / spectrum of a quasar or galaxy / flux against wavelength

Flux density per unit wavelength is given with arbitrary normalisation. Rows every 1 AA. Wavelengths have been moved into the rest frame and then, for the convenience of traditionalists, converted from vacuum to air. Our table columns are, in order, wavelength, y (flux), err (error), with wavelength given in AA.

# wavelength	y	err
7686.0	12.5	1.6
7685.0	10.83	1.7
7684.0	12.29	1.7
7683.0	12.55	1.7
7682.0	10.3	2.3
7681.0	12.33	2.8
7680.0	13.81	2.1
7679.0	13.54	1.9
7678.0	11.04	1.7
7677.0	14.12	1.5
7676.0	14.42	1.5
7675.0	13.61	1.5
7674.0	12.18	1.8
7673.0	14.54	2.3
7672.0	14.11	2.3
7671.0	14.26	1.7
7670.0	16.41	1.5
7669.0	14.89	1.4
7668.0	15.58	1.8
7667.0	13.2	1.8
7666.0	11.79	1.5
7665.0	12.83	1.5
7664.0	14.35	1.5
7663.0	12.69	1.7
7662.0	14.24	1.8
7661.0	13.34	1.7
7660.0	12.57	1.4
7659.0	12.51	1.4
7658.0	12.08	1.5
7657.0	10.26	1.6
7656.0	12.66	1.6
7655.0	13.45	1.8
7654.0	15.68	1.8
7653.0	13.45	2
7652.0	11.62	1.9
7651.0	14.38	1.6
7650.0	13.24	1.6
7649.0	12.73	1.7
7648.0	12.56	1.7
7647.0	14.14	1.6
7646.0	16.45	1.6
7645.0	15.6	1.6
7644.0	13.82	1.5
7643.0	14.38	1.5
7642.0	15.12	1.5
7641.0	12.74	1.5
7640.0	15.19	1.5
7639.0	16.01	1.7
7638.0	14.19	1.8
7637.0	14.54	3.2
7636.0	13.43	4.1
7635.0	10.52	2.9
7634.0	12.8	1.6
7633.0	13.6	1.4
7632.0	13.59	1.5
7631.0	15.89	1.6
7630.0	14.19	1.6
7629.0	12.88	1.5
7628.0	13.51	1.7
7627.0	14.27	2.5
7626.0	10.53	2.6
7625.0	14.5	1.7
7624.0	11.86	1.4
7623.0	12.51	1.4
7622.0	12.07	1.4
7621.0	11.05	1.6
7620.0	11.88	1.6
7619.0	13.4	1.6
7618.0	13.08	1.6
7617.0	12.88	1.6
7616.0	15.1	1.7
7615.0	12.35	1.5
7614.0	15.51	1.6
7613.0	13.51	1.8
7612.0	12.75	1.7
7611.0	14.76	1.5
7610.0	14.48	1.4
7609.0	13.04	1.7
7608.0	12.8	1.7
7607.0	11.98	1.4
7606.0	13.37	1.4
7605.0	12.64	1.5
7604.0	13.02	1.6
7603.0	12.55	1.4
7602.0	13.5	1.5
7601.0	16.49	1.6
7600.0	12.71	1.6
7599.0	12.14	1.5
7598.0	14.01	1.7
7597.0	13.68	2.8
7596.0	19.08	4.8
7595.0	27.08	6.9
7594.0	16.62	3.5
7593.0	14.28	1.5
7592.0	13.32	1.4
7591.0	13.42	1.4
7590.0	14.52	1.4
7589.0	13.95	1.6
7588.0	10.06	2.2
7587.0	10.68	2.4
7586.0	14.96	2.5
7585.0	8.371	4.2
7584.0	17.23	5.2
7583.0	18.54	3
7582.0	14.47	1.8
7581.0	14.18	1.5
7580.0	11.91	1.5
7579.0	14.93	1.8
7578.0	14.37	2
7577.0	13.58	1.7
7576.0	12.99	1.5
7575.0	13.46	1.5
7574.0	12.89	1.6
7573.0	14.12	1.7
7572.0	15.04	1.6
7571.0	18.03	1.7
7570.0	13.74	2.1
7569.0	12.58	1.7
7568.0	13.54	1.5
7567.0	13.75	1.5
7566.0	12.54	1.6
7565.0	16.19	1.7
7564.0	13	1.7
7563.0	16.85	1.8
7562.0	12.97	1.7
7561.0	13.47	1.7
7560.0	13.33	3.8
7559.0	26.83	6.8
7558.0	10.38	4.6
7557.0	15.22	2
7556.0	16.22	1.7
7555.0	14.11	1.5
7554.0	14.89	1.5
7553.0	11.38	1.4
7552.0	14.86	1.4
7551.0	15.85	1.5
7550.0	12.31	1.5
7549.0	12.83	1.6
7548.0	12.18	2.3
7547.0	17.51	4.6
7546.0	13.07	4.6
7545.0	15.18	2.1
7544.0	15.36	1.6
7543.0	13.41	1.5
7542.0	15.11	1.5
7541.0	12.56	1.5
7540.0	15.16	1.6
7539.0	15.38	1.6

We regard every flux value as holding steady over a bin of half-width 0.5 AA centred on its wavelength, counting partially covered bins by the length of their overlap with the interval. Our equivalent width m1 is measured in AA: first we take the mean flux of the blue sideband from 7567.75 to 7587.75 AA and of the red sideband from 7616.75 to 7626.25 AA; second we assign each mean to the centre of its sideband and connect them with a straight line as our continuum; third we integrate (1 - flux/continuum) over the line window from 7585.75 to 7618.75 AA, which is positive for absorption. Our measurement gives -2.5 AA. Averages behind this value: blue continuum 13.9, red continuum 12.4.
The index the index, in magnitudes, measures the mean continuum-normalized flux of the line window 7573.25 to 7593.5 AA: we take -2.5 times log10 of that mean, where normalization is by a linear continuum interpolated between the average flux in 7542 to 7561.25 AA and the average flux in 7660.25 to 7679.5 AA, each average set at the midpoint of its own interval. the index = 0.06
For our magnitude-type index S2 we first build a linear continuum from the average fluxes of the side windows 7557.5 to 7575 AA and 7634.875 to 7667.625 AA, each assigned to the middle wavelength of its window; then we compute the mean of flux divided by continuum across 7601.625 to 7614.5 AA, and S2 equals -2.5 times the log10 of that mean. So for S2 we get 0.06 mag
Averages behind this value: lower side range 14.6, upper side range 13.5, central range 13.4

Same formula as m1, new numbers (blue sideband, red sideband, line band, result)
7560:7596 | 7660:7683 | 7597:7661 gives 2.2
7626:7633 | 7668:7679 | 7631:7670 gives 0.7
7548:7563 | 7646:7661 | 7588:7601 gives -1.1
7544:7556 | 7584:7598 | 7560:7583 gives 0.5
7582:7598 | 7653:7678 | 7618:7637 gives 1.7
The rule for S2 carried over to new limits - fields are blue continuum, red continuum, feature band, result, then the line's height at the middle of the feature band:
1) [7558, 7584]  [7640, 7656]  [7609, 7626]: 0.087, 14.2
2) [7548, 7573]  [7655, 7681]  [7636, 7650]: -0.054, 13.6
